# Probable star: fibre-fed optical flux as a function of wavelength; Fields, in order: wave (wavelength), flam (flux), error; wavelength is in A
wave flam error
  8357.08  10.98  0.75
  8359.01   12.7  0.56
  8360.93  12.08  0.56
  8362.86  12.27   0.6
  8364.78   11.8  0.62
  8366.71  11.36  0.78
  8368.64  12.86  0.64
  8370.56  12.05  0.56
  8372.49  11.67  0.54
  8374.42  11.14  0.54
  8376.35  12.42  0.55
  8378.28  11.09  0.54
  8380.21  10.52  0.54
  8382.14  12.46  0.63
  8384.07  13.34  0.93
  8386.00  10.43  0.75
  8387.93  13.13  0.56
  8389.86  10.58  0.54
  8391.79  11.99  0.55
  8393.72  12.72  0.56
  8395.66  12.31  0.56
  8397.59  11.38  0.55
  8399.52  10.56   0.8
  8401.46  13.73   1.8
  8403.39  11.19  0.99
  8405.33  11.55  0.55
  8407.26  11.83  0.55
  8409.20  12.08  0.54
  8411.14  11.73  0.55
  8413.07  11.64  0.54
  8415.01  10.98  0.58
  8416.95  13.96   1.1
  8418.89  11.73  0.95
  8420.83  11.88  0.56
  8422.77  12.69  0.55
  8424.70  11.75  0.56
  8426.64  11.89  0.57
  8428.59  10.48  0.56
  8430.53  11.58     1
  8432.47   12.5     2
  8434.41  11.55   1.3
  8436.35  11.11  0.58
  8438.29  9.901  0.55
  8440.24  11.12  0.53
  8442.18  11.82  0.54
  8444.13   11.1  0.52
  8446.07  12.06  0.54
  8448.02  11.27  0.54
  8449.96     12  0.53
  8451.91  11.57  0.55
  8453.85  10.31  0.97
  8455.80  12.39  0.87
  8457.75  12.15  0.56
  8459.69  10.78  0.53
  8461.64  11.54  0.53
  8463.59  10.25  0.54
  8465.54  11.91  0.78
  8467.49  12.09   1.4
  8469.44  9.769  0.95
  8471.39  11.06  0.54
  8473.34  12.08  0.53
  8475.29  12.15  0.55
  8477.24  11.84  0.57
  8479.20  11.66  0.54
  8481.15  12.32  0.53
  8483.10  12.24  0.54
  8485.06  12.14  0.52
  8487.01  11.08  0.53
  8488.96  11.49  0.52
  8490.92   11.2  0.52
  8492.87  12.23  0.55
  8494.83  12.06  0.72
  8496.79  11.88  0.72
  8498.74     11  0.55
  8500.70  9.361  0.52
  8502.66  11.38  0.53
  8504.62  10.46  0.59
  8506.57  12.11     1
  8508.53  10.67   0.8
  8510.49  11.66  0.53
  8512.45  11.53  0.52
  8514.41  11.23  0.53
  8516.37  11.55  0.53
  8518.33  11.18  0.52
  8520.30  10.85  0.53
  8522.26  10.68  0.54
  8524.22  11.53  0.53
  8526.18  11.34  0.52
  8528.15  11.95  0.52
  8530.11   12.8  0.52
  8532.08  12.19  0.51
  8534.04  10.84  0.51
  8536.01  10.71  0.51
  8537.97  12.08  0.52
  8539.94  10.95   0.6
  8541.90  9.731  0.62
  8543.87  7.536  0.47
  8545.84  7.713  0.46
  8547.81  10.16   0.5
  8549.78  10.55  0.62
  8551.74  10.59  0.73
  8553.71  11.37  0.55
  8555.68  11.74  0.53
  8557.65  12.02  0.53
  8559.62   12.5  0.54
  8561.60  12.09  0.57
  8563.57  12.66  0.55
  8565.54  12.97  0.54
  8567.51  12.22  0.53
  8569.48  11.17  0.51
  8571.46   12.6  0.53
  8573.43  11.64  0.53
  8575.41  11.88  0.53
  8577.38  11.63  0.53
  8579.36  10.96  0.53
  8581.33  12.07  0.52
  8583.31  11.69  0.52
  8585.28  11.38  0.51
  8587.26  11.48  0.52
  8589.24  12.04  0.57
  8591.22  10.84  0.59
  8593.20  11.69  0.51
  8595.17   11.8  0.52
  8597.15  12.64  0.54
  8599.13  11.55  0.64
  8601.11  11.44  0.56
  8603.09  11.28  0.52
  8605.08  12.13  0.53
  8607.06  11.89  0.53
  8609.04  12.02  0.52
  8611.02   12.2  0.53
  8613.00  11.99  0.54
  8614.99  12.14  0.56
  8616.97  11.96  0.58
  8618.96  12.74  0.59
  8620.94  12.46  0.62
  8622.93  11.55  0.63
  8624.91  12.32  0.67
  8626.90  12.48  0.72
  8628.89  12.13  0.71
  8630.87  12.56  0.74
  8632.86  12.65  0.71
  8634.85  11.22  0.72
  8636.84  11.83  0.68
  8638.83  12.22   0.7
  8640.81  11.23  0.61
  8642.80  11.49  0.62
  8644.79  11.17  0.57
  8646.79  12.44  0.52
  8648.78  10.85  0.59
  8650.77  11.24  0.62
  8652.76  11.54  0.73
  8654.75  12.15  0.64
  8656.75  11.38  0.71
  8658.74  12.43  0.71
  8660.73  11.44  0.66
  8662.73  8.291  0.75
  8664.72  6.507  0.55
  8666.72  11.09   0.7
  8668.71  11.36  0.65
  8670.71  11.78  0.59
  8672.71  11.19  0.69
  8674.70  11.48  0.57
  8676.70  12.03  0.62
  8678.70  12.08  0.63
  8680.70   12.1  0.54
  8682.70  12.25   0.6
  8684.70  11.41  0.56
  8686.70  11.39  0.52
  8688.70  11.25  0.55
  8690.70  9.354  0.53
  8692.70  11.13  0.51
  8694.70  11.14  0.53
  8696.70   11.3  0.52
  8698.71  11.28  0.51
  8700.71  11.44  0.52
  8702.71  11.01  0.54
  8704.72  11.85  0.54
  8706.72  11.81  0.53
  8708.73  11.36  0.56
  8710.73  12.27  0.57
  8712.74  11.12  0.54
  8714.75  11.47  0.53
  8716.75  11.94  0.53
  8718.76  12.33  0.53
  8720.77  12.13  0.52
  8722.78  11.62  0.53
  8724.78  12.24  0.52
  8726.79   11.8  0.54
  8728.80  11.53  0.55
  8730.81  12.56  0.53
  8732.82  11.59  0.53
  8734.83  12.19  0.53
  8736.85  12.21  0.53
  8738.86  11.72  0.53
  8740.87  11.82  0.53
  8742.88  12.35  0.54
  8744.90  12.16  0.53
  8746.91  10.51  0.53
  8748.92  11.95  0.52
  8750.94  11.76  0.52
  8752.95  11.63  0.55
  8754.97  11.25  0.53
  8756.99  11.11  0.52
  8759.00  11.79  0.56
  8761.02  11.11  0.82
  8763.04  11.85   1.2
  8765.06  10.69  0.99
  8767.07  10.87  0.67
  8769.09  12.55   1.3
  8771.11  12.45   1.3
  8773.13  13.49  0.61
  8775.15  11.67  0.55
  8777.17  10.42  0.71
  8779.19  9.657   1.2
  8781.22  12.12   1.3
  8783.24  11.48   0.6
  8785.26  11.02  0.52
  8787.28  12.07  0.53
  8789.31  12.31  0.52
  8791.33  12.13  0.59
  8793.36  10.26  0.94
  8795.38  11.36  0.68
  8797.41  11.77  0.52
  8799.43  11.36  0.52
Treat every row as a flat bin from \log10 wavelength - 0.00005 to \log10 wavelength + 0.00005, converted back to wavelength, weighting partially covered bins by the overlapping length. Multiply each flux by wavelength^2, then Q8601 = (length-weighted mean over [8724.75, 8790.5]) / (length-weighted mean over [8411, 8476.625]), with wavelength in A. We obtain 1.1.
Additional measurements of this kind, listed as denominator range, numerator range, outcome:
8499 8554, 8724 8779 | 1.13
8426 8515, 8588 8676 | 1.05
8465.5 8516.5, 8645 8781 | 1.05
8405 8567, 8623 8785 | 1.06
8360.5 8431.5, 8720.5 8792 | 1.07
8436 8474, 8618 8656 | 1.10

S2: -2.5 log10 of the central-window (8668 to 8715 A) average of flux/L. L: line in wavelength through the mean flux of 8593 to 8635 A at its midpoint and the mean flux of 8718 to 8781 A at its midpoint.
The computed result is 0.038 mag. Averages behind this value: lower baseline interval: 12.1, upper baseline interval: 11.7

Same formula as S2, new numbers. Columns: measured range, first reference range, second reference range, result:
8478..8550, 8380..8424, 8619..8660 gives 0.07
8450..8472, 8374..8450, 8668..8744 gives 0.04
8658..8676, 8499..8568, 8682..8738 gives 0.09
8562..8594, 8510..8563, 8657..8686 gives -0.07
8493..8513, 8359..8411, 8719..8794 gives 0.05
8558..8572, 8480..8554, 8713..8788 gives -0.10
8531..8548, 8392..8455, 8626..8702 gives 0.13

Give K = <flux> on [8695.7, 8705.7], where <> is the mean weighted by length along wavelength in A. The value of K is 11.4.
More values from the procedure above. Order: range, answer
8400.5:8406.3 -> 12.2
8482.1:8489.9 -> 11.7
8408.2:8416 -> 11.6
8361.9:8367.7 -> 11.8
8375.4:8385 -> 12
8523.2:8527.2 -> 11.4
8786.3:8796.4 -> 11.6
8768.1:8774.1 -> 12.8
